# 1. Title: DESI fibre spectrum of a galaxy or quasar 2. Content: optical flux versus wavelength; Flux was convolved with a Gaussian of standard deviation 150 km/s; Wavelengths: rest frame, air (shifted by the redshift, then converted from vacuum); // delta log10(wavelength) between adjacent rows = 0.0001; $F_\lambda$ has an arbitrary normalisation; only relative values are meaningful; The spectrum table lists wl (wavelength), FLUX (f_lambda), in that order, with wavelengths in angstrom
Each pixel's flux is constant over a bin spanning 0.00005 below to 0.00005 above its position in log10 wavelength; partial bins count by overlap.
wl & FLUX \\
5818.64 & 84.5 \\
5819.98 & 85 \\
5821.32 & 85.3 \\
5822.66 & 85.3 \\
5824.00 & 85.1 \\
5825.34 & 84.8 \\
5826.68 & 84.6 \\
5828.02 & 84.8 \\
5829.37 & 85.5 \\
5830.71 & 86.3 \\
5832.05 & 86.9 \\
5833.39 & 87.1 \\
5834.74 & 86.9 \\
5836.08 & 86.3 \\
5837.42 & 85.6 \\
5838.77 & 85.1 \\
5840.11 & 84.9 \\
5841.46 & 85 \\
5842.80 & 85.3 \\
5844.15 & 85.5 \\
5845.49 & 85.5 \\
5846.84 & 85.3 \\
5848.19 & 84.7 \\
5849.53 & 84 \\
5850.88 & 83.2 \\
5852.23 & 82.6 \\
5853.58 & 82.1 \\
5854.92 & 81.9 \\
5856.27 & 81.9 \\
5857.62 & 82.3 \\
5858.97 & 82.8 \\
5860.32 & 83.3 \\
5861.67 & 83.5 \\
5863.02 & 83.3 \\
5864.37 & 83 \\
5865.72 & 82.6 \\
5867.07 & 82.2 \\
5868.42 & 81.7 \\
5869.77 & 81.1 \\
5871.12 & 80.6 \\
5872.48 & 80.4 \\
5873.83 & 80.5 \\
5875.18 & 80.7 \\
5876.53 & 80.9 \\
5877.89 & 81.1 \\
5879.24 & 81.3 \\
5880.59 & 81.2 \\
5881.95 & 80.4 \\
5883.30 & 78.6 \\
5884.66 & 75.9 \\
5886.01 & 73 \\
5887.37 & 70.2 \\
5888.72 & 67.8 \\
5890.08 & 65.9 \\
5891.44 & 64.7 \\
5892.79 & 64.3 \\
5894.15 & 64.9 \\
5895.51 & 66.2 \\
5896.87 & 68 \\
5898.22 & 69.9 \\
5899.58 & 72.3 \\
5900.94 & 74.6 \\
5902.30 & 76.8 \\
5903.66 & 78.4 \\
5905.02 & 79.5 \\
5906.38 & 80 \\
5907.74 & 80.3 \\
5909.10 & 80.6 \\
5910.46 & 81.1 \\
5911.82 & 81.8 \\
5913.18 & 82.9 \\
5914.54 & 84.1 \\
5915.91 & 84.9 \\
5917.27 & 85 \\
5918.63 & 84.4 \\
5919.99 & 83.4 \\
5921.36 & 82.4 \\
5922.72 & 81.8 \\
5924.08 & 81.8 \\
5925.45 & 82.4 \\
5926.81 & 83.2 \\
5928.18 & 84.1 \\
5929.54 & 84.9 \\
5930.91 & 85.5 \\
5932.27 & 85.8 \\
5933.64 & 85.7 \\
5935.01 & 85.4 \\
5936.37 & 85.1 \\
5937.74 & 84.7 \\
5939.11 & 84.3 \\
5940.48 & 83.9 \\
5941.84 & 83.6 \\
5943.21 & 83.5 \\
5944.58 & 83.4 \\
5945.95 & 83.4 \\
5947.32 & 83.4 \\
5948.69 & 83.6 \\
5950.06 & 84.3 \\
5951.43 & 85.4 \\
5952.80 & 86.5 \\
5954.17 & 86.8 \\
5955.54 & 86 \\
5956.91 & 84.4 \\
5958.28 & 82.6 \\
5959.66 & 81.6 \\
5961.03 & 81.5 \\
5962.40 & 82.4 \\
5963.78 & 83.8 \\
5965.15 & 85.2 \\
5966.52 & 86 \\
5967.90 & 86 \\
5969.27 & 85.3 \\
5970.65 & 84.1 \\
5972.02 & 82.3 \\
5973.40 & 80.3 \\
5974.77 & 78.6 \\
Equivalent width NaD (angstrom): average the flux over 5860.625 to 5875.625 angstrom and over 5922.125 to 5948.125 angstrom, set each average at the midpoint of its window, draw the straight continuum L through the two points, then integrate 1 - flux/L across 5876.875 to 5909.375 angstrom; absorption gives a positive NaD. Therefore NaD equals 3.4 angstrom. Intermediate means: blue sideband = 81.8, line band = 74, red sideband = 84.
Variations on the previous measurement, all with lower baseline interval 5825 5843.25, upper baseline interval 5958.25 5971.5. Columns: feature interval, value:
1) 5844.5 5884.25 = 1.5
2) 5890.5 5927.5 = 3.0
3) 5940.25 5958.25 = -0.1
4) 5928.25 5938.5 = -0.1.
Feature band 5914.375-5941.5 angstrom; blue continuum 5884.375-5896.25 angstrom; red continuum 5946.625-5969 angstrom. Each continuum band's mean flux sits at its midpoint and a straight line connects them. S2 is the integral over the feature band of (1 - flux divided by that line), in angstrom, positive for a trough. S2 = -2.5 angstrom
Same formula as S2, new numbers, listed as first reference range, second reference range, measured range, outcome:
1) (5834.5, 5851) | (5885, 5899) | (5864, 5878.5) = -1.2 angstrom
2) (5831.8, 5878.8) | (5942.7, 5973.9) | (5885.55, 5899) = 2.6 angstrom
